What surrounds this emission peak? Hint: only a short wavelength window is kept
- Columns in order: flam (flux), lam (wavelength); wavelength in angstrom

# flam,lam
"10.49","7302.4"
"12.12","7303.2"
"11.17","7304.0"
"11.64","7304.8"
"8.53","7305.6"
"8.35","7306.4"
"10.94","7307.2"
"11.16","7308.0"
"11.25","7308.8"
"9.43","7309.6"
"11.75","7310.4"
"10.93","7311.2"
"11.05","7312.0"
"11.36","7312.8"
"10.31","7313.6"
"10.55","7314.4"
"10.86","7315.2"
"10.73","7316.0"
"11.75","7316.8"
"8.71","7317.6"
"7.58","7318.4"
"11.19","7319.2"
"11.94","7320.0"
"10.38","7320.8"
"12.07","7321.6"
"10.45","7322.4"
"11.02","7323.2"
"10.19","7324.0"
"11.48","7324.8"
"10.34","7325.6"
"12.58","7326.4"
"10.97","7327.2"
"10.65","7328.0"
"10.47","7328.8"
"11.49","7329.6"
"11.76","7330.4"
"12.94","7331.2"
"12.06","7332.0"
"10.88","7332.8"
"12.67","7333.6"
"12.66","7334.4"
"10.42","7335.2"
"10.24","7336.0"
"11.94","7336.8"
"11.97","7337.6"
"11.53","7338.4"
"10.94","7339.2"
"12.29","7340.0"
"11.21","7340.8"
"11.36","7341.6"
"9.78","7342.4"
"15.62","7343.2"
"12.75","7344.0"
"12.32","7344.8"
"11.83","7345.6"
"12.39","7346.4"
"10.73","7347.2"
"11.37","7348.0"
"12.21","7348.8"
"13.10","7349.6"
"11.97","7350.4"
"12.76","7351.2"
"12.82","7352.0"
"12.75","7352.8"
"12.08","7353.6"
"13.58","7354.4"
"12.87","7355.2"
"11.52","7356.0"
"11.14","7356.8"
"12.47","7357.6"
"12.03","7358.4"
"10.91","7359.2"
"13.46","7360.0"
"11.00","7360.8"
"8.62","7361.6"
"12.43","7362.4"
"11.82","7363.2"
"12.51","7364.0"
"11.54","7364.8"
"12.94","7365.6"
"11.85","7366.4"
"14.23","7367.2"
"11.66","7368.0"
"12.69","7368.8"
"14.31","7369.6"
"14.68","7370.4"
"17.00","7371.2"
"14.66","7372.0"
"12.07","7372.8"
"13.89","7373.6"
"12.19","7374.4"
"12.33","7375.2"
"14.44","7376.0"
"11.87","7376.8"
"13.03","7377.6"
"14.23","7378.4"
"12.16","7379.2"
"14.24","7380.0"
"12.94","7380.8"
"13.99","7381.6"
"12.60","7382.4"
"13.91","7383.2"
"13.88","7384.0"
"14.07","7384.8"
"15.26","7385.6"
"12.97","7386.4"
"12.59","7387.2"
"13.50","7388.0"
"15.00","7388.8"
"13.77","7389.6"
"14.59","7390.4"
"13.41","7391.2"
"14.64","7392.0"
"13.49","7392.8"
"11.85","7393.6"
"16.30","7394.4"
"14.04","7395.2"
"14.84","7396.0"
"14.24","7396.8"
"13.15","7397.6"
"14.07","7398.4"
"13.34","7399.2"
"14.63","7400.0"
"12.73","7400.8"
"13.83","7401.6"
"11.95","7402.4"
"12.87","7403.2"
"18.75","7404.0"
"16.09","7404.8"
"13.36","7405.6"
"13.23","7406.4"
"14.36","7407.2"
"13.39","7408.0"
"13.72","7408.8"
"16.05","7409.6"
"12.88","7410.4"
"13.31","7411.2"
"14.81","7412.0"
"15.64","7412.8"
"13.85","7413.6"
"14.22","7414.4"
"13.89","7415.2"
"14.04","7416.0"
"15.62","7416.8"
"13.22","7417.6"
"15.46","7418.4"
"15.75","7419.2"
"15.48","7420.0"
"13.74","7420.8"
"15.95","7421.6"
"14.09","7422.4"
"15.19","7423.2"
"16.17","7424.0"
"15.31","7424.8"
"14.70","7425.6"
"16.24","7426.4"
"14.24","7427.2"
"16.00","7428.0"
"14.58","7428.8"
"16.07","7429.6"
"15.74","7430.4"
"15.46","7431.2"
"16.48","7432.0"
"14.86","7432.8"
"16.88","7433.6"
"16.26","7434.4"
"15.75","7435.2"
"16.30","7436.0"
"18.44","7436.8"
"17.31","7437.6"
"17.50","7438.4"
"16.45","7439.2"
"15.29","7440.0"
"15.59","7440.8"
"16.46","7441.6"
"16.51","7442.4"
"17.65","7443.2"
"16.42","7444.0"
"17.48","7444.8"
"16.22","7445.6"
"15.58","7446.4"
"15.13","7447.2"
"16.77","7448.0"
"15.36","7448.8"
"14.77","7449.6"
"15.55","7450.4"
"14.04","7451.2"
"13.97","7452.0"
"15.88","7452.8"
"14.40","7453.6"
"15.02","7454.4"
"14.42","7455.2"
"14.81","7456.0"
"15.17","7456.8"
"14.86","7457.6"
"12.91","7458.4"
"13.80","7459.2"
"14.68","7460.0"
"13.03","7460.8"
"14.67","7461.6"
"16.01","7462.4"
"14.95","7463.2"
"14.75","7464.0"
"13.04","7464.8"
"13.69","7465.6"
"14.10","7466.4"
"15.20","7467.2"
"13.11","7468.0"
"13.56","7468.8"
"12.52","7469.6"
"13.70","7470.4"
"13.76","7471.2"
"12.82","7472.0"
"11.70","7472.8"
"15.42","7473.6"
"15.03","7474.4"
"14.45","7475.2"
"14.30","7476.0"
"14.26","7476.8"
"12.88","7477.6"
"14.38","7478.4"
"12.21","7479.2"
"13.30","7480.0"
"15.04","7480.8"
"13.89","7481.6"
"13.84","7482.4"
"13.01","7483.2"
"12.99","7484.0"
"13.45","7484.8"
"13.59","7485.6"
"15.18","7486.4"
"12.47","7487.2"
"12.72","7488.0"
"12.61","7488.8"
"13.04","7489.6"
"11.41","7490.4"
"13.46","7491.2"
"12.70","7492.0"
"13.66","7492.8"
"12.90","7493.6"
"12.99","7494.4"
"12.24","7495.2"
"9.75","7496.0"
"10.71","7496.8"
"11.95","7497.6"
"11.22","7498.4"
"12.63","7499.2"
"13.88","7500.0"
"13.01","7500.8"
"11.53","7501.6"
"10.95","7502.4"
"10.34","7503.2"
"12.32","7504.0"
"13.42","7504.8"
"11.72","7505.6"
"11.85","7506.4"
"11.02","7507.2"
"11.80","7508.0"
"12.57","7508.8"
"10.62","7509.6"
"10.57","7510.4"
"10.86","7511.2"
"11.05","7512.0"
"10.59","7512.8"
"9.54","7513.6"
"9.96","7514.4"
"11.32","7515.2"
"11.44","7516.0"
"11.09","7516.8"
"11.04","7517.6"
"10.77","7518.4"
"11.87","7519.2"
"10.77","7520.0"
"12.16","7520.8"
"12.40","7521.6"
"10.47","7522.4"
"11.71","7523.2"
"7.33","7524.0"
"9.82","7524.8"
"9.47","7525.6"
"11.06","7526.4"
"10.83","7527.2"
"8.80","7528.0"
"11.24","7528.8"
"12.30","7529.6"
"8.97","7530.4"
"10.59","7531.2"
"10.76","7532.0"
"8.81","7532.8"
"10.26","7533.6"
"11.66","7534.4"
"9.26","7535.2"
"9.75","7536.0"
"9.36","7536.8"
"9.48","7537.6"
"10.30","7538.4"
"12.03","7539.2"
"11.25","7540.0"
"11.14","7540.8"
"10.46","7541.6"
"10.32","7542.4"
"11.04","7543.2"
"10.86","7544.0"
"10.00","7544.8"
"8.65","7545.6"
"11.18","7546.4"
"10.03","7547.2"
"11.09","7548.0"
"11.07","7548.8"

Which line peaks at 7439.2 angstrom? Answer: C III] 1909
